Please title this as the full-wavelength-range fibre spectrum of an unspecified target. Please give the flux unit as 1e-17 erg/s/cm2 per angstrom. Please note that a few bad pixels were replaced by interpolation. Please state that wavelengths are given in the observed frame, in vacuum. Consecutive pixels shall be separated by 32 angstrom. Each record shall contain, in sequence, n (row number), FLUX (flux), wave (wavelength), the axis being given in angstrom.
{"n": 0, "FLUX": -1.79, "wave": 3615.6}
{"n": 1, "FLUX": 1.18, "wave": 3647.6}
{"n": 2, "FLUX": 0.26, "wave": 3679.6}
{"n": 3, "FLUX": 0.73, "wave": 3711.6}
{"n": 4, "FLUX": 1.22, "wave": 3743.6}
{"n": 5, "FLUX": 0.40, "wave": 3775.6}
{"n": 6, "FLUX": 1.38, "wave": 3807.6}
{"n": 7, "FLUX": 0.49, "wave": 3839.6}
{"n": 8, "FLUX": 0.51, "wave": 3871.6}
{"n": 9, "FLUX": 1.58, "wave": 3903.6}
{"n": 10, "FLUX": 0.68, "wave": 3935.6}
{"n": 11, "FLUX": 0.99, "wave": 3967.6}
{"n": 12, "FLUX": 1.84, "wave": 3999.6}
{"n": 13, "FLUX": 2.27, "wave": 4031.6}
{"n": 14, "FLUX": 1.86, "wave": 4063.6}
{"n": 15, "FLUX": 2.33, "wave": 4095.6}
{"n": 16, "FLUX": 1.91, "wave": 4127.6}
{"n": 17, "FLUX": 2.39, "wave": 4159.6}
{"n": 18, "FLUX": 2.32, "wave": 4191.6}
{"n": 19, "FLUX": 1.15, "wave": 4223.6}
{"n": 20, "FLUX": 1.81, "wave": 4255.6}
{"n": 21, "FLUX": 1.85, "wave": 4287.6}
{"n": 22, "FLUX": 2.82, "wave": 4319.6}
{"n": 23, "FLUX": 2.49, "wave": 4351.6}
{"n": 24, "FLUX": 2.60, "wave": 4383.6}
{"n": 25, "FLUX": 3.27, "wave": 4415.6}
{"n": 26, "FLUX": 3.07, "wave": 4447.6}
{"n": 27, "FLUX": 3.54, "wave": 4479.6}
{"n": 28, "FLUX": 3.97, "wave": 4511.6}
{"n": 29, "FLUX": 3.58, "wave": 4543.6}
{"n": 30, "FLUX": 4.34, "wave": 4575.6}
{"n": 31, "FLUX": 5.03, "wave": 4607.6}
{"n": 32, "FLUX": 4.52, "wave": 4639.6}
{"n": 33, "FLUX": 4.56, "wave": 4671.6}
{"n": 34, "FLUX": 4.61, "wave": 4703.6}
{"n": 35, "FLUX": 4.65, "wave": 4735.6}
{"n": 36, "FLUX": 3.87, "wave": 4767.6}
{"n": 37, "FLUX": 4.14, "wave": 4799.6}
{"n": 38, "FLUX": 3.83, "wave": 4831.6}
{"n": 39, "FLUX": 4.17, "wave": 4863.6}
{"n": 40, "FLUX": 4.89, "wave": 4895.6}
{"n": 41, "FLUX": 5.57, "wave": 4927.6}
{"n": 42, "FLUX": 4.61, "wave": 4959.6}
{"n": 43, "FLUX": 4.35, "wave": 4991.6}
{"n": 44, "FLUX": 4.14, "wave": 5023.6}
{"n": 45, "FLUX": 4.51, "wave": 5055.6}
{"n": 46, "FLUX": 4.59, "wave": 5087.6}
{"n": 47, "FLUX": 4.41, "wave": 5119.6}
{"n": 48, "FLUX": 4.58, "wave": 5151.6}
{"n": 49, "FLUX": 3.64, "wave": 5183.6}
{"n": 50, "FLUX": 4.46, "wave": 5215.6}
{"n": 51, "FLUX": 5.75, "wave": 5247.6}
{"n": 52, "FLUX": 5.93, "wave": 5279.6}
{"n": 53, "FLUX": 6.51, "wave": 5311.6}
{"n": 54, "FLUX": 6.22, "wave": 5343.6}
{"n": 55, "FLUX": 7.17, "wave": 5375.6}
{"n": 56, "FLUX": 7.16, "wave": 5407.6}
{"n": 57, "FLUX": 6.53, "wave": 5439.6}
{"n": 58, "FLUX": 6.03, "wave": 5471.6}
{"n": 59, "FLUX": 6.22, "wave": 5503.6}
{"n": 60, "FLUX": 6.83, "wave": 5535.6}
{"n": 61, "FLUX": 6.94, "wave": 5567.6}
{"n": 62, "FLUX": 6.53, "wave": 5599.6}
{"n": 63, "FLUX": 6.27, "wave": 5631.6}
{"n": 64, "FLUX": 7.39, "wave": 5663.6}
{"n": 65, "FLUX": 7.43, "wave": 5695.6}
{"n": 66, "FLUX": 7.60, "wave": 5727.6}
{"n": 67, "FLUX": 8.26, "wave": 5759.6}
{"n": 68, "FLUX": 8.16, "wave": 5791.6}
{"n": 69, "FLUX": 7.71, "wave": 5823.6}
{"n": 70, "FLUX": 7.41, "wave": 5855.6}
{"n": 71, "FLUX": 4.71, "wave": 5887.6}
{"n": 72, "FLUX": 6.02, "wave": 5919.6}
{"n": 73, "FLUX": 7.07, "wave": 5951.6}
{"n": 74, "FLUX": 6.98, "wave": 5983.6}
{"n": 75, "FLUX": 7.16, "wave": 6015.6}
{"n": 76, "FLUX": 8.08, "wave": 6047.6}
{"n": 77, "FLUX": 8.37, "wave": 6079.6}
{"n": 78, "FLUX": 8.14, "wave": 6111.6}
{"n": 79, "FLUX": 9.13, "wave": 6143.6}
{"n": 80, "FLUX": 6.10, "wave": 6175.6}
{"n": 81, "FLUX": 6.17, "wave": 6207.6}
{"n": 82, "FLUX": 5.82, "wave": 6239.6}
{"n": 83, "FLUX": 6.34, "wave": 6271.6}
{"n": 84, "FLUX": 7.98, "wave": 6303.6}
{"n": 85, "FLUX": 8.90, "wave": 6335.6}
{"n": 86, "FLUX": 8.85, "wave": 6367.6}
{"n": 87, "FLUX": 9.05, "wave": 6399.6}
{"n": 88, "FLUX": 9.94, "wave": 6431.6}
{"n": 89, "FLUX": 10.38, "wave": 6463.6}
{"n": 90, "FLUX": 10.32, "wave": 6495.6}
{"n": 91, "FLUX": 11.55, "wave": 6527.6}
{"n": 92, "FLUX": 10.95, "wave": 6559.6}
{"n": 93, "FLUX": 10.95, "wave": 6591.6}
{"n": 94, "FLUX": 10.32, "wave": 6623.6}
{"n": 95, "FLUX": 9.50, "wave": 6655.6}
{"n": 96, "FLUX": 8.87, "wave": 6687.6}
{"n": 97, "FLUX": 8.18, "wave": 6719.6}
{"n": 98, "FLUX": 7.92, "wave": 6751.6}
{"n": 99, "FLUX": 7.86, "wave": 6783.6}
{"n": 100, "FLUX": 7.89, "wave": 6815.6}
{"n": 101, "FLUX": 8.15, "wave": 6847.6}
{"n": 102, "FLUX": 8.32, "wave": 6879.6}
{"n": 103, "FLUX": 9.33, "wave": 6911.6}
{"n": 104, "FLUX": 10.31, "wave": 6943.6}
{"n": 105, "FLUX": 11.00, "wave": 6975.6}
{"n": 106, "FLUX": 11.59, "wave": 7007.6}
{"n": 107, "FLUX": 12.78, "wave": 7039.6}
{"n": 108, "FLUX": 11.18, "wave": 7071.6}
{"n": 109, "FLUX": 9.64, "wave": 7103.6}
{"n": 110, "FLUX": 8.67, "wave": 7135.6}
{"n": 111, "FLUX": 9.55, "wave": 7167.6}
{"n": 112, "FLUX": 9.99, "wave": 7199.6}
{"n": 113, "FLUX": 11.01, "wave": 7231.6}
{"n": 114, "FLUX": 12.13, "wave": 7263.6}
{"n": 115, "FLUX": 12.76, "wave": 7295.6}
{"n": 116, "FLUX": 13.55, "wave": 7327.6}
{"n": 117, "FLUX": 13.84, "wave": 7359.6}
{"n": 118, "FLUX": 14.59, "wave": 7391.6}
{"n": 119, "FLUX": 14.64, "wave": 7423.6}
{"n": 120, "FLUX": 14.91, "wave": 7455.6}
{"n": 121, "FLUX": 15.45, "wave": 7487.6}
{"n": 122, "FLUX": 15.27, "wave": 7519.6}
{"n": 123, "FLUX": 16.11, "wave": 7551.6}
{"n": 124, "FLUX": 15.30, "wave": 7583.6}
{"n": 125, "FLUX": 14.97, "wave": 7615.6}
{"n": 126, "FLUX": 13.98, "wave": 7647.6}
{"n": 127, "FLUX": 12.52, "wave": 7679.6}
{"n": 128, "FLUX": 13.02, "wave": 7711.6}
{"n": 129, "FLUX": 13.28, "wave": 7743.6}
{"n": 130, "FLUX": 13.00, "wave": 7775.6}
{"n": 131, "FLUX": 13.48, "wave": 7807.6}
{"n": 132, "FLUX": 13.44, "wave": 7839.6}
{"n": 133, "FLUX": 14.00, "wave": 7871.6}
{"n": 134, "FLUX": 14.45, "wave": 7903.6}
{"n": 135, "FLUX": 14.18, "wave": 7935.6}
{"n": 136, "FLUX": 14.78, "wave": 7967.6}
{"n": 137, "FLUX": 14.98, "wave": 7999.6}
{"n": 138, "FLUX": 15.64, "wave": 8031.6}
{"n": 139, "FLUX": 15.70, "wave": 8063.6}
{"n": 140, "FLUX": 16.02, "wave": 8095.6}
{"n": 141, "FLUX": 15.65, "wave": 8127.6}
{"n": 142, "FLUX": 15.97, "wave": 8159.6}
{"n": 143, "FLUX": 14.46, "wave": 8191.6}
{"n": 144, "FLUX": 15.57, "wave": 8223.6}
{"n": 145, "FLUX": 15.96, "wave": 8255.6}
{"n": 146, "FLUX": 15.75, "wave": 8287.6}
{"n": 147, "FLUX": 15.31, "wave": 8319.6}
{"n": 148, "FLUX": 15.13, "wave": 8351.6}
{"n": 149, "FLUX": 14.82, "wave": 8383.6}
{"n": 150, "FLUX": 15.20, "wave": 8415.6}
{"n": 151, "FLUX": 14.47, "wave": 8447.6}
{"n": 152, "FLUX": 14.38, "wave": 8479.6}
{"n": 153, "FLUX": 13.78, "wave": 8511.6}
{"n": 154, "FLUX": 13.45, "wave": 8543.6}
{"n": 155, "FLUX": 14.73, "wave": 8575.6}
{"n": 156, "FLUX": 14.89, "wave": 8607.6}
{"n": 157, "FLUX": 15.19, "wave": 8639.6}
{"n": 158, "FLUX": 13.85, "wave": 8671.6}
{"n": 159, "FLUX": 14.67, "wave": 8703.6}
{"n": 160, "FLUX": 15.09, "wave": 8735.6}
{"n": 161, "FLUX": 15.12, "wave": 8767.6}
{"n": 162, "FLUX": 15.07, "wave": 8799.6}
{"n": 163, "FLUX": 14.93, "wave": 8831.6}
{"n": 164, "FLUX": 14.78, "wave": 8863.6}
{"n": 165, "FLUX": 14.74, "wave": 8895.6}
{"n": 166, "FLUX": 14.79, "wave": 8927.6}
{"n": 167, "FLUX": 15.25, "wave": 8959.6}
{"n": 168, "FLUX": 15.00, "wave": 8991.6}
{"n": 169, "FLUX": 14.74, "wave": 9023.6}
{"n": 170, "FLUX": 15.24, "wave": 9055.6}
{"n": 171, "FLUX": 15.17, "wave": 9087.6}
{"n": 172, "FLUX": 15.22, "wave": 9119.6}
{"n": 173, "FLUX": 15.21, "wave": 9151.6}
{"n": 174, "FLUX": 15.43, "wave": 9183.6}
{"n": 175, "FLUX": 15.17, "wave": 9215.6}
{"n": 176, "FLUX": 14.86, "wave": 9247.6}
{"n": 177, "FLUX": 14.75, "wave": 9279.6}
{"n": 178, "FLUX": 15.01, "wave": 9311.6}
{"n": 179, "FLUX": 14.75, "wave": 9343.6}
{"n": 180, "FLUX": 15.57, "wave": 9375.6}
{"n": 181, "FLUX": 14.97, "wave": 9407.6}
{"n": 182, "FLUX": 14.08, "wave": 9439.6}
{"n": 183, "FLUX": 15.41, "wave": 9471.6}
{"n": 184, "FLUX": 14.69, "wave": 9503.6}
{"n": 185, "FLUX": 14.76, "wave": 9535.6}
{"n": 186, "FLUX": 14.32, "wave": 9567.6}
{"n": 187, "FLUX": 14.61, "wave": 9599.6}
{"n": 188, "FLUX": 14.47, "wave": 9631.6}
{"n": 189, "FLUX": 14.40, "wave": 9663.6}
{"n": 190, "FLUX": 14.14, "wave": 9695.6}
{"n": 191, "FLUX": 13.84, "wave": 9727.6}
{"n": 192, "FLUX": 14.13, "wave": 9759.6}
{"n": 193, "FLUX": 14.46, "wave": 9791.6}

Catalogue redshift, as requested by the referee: 0.00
